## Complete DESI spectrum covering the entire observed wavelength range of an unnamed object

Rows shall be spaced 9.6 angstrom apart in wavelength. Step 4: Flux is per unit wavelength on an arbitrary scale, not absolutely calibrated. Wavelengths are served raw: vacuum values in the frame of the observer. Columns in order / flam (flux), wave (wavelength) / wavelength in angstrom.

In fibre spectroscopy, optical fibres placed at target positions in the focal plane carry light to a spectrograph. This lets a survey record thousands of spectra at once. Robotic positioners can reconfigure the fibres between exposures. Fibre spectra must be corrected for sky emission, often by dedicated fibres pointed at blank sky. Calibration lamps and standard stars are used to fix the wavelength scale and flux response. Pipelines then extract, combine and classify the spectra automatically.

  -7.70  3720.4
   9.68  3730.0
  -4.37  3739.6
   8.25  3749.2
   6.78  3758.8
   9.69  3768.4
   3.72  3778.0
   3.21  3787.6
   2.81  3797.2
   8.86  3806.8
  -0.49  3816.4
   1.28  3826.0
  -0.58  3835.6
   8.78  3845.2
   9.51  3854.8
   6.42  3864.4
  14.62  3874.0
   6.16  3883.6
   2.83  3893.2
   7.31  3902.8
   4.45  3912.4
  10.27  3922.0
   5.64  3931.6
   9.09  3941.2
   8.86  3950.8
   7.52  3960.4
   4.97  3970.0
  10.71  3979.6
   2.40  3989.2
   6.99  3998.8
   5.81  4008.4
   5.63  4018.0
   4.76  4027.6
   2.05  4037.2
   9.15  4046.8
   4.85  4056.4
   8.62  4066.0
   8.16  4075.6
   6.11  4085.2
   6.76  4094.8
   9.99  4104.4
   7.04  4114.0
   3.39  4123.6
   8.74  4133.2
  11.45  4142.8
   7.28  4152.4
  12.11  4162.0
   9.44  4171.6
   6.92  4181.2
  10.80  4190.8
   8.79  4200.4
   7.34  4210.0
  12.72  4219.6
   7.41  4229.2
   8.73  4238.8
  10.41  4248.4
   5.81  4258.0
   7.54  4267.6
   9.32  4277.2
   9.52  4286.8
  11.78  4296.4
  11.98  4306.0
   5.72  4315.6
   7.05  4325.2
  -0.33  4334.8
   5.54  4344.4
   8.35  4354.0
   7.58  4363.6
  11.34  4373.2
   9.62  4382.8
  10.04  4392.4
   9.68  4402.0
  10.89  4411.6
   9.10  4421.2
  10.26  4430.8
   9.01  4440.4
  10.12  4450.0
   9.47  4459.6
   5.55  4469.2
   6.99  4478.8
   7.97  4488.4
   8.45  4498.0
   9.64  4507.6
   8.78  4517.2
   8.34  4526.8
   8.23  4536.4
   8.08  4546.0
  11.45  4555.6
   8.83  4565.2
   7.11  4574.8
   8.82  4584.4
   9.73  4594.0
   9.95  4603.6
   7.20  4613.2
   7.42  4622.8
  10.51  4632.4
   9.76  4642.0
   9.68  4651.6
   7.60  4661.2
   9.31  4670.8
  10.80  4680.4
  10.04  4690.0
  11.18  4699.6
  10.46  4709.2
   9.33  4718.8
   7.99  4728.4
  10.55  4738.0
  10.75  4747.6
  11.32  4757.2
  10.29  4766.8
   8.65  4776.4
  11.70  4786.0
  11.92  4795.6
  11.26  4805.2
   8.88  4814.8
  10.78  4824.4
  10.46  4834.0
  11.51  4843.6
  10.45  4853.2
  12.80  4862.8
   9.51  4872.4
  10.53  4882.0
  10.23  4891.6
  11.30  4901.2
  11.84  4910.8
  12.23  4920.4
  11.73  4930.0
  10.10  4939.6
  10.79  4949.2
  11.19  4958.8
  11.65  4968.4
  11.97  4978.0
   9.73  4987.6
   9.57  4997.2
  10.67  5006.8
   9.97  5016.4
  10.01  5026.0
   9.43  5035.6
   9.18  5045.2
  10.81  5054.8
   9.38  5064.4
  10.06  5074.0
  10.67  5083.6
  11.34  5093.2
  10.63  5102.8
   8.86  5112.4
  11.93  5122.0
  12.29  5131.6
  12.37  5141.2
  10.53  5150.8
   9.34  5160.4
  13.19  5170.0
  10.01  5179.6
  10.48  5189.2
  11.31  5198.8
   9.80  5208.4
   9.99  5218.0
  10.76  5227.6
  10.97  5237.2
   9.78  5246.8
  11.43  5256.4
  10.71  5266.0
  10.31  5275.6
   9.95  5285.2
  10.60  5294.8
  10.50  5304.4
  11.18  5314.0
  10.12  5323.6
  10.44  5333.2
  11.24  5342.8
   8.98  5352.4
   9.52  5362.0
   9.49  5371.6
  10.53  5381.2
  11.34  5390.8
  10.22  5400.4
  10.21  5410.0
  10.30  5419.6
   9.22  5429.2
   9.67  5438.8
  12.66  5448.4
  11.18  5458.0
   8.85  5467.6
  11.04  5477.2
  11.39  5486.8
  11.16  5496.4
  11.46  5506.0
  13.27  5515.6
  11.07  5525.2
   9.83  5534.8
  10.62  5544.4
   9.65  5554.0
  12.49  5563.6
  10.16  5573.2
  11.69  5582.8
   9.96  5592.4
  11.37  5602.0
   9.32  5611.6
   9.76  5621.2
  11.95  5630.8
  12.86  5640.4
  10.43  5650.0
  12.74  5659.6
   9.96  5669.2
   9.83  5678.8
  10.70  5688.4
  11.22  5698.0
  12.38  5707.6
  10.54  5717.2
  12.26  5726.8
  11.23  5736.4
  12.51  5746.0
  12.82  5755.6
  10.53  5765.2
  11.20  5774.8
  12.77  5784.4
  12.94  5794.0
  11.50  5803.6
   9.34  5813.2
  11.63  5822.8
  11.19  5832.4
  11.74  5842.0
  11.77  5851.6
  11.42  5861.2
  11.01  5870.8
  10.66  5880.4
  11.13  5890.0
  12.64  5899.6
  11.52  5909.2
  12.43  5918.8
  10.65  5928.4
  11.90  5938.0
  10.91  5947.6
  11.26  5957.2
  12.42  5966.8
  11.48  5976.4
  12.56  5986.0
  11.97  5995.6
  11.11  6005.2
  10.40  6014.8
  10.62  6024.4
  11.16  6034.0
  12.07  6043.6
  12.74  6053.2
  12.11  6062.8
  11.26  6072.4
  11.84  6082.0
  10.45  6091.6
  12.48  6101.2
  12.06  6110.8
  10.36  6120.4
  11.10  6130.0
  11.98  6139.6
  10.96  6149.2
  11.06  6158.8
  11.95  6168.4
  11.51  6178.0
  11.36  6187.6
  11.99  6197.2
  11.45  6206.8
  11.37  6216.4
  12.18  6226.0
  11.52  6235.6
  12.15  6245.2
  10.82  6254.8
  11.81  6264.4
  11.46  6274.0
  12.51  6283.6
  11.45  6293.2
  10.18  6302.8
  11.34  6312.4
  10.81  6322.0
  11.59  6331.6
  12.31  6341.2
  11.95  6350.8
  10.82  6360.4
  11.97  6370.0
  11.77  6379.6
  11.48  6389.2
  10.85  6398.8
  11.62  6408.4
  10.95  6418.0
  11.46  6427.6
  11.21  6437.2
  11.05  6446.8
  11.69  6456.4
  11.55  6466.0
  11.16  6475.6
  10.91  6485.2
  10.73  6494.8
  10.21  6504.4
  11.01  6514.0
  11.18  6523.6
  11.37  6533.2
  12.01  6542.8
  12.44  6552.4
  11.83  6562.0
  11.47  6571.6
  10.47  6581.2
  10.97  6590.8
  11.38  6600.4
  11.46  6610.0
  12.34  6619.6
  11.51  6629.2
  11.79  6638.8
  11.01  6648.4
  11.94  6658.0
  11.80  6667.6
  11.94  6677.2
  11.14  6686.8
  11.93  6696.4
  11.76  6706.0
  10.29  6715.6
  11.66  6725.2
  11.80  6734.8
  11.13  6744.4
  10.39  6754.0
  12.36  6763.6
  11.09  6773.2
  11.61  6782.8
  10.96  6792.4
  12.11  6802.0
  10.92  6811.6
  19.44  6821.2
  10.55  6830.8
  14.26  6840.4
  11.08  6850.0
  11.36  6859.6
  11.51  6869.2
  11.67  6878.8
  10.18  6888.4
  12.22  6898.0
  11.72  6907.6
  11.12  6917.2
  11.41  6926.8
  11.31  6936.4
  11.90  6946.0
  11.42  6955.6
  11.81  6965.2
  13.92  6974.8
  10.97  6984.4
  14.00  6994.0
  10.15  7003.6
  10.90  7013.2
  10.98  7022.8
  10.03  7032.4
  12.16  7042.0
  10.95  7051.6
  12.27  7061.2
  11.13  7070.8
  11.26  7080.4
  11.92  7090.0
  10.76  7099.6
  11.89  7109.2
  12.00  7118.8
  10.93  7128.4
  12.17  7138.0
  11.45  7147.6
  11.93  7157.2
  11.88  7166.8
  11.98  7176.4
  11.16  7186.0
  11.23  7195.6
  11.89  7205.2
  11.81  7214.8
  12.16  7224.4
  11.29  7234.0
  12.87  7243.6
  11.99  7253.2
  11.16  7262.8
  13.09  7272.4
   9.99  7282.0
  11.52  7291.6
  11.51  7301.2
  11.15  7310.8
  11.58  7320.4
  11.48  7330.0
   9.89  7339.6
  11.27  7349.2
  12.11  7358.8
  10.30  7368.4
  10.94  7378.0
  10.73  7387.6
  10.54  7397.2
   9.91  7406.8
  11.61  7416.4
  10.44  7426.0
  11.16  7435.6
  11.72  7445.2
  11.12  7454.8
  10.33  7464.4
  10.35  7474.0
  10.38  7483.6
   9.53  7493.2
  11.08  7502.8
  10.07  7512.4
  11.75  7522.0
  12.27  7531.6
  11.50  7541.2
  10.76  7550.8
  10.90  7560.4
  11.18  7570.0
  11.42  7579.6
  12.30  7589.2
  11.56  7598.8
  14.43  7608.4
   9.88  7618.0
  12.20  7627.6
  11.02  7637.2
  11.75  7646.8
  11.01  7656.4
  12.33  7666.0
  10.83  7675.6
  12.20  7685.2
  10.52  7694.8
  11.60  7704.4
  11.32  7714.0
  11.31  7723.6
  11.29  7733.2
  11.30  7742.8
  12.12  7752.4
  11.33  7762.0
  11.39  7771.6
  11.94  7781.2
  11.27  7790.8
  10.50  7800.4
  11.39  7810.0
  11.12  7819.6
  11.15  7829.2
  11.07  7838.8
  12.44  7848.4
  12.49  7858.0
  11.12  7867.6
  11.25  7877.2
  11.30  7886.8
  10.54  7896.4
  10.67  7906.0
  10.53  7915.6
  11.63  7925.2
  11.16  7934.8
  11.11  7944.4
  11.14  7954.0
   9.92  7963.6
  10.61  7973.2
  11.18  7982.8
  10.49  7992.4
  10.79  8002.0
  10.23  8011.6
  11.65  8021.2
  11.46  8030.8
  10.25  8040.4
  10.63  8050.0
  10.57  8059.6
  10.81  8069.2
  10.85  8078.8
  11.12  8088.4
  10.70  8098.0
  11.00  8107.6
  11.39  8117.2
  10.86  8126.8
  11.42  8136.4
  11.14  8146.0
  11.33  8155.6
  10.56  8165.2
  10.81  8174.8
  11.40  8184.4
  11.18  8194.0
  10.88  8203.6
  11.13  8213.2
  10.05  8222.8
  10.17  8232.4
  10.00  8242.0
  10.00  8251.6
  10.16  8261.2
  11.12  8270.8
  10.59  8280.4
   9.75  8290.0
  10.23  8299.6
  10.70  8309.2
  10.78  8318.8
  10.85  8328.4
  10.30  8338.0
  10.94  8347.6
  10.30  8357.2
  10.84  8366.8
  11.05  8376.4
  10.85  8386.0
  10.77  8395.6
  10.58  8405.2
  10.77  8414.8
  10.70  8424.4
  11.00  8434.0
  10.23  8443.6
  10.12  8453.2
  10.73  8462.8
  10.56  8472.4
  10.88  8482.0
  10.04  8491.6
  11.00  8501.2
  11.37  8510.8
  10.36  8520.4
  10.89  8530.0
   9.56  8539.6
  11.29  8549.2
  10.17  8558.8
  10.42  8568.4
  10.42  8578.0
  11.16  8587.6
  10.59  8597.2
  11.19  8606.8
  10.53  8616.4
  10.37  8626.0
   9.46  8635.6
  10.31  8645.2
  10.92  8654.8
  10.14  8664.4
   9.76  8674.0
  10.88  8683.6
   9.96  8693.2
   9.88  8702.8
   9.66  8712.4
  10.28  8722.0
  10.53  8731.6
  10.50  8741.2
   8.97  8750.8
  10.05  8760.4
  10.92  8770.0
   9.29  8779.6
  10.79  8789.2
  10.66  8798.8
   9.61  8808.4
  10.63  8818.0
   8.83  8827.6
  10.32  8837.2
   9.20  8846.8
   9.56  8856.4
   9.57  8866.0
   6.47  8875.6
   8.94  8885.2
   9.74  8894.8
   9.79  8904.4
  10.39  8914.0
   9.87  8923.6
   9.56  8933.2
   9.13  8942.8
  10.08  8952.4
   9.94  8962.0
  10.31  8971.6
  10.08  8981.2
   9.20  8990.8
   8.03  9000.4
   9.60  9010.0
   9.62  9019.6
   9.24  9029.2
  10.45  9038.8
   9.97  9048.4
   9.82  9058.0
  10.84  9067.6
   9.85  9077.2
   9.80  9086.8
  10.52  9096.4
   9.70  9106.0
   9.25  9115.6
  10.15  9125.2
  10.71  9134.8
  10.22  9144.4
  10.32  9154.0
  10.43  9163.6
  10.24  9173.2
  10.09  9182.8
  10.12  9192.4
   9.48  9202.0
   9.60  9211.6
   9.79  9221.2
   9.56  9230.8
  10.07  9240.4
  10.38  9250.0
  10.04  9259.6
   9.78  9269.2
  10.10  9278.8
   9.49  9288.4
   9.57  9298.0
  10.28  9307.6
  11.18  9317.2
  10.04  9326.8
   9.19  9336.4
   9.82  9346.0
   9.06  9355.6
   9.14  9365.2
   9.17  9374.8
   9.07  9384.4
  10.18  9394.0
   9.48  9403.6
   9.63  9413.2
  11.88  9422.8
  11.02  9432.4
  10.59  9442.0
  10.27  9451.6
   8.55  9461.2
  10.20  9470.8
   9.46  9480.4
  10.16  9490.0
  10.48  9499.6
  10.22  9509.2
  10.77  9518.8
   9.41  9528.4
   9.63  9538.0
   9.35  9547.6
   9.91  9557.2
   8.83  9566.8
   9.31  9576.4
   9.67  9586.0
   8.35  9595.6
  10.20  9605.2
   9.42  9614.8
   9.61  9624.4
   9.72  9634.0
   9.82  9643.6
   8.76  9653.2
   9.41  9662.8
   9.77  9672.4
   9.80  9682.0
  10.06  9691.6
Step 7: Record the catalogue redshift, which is 0.039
